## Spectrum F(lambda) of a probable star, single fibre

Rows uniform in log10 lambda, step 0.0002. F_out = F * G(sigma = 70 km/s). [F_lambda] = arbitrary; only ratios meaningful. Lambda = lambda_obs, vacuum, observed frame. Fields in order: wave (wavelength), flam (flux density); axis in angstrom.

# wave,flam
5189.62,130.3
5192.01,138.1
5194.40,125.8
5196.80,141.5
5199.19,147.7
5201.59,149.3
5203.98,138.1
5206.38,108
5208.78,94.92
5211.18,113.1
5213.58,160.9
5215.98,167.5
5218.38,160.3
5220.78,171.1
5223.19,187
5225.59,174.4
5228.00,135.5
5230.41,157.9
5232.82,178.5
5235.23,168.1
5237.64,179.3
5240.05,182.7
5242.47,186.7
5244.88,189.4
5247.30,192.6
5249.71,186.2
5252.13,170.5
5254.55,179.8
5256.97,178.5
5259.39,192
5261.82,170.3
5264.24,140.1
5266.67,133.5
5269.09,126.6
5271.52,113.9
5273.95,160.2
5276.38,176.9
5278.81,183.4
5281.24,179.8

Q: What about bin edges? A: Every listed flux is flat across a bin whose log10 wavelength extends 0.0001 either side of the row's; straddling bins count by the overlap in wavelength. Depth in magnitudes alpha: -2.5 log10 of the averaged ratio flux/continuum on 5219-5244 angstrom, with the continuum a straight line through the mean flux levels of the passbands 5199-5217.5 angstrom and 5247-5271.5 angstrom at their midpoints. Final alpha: -0.17 mag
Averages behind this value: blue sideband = 135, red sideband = 163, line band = 172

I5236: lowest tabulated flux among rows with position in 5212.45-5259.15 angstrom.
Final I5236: 135.5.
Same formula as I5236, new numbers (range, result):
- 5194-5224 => 94.92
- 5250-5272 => 113.9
